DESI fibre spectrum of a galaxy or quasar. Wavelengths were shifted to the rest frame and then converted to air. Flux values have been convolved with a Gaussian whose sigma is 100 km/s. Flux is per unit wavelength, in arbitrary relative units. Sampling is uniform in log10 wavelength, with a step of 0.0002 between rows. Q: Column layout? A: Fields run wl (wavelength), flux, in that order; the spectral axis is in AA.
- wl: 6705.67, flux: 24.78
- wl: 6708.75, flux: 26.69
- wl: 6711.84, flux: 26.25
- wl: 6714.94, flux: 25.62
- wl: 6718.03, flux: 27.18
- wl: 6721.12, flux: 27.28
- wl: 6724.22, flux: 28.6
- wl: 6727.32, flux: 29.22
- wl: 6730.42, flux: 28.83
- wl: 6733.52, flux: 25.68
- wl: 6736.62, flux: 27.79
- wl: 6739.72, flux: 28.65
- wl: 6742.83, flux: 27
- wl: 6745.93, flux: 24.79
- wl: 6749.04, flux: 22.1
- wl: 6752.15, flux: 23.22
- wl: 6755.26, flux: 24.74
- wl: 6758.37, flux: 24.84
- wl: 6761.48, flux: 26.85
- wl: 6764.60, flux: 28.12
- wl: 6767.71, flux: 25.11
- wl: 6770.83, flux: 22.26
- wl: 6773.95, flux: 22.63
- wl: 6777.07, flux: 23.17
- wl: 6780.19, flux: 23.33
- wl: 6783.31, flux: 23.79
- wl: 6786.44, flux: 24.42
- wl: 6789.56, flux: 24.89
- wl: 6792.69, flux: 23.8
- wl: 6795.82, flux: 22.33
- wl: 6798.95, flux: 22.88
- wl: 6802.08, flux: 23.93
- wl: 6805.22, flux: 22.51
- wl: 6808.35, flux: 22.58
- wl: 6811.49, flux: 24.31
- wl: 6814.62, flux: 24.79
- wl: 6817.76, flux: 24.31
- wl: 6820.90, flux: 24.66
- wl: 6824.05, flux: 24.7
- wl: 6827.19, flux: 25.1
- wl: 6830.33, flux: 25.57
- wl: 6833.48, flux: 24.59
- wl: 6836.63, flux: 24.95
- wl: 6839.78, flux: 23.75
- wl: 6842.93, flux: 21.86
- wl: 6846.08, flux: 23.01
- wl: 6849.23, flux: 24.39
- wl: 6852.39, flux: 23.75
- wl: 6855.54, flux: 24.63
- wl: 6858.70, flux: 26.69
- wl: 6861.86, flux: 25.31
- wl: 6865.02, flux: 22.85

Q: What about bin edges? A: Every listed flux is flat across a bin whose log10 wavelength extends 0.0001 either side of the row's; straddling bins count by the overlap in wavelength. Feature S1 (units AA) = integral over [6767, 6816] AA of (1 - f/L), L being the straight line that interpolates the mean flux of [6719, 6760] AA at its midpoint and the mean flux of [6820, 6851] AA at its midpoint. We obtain 3.3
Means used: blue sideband 26.4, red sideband 24.2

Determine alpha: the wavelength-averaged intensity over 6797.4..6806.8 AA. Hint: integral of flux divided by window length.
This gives 23.1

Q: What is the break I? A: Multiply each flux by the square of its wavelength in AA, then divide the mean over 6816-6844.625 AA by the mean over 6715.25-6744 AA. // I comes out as 0.91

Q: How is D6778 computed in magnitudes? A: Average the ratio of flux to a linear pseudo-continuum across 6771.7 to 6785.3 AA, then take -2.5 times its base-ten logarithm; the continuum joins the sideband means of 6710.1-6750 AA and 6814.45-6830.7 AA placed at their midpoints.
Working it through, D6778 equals 0.11 mag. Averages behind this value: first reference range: 26.9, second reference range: 24.8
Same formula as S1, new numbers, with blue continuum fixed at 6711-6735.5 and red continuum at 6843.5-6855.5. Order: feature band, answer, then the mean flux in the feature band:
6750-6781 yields 2.1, 24.4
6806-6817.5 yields 0.4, 23.9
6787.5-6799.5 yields 0.8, 23.6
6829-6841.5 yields -0.3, 24.7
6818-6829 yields -0.1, 24.8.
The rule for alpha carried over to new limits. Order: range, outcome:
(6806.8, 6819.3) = 24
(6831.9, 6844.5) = 23.8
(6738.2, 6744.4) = 27.8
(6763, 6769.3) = 26.6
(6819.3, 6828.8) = 24.8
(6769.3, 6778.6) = 22.7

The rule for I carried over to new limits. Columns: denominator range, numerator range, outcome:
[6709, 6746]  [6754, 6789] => 0.91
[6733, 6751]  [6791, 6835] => 0.94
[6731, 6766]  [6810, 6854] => 0.96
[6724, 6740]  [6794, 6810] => 0.83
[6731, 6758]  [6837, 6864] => 0.98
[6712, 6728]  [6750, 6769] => 0.94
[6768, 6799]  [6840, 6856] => 1.02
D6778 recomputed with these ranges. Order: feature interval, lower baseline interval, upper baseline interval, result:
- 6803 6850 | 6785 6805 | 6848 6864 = 0.01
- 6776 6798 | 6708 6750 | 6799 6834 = 0.06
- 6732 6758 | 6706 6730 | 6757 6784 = 0.01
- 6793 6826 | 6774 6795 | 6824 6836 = 0.03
